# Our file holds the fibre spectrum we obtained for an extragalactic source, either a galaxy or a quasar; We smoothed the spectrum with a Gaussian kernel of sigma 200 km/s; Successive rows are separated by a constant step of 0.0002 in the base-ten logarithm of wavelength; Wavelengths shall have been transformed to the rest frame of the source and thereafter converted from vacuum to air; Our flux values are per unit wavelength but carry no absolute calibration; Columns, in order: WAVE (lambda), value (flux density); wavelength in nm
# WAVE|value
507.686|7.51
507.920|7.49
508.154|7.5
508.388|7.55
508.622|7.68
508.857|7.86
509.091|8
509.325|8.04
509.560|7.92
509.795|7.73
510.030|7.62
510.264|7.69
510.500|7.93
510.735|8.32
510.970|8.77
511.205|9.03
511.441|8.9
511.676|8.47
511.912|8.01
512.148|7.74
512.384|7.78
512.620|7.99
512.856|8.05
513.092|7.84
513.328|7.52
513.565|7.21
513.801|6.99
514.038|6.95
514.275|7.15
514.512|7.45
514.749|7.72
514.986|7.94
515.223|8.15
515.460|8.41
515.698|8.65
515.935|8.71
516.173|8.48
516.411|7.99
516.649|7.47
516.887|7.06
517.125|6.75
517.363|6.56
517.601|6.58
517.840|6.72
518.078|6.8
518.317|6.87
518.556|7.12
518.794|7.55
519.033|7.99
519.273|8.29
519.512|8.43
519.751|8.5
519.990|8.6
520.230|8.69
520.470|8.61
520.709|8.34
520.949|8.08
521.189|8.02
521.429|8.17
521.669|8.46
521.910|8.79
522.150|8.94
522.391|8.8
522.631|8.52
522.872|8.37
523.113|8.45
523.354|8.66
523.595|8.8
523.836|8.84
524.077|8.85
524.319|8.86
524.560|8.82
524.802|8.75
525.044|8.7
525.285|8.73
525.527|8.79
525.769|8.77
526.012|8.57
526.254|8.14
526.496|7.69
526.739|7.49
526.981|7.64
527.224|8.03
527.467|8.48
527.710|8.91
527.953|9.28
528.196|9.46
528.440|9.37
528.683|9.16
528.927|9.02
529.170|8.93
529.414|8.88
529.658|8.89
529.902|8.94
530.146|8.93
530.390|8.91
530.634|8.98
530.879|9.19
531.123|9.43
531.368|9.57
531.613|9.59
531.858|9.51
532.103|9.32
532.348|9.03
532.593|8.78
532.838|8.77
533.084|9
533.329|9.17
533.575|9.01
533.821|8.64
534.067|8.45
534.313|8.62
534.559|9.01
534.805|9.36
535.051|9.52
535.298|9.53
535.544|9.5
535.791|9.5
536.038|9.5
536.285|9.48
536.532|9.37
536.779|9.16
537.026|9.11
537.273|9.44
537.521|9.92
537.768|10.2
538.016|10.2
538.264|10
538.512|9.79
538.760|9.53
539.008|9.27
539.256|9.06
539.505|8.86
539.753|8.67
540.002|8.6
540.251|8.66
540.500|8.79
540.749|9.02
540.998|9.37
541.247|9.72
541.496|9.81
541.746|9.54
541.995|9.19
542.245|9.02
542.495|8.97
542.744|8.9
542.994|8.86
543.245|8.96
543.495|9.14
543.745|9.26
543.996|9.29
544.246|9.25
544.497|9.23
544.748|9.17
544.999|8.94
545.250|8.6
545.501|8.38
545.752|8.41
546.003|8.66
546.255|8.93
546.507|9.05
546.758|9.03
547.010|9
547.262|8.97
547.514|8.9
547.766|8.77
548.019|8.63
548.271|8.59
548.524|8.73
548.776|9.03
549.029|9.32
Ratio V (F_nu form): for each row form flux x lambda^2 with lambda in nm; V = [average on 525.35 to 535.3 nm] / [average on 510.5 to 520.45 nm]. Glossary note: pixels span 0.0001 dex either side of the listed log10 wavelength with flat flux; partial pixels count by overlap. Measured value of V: 1.2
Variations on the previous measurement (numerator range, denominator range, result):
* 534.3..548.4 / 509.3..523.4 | 1.27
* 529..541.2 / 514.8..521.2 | 1.26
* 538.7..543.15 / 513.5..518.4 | 1.34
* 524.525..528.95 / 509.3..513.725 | 1.14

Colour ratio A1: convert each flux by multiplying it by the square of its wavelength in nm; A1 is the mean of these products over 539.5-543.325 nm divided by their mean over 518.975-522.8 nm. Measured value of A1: 1.2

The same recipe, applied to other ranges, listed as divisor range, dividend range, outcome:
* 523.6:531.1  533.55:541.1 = 1.10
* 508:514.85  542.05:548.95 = 1.29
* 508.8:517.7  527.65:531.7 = 1.24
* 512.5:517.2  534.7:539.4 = 1.34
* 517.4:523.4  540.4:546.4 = 1.22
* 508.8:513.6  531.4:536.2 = 1.24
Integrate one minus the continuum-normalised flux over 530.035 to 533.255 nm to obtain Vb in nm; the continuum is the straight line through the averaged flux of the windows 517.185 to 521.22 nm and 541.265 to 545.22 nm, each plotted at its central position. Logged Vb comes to -0.26 nm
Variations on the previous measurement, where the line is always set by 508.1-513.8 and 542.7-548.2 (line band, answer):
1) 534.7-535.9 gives -0.12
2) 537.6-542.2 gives -0.31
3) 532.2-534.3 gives -0.07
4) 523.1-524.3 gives -0.06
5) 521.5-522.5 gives -0.06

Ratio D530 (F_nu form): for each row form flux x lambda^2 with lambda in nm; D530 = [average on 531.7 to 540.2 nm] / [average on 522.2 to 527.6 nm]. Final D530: 1.1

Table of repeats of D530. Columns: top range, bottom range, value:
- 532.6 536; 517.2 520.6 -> 1.26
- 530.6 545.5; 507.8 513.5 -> 1.28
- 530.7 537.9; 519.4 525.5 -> 1.13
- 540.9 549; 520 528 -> 1.15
